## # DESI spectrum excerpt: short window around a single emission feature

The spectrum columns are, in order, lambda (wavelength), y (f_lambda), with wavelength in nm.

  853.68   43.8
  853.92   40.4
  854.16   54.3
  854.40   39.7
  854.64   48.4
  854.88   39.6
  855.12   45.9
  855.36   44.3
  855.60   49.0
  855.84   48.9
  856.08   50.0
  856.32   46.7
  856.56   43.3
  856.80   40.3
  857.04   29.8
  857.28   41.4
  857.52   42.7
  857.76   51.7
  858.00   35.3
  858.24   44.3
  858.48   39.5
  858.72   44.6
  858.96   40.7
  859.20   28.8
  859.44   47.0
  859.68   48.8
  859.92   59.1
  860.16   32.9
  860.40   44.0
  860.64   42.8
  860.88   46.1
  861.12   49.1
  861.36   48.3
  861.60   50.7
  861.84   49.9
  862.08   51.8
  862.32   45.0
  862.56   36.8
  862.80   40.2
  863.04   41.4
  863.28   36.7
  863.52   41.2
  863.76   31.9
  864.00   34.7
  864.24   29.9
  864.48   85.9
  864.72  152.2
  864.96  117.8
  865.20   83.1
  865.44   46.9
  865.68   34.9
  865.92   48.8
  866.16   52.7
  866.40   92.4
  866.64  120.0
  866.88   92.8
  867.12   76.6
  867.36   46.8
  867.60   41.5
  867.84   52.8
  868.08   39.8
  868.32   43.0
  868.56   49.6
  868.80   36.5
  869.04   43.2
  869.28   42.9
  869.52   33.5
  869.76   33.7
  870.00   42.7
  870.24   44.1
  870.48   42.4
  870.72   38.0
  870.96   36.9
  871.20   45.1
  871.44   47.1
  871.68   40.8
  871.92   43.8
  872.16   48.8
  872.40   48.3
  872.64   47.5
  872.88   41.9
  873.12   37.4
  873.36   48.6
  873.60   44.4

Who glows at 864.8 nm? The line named [S II] 6716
